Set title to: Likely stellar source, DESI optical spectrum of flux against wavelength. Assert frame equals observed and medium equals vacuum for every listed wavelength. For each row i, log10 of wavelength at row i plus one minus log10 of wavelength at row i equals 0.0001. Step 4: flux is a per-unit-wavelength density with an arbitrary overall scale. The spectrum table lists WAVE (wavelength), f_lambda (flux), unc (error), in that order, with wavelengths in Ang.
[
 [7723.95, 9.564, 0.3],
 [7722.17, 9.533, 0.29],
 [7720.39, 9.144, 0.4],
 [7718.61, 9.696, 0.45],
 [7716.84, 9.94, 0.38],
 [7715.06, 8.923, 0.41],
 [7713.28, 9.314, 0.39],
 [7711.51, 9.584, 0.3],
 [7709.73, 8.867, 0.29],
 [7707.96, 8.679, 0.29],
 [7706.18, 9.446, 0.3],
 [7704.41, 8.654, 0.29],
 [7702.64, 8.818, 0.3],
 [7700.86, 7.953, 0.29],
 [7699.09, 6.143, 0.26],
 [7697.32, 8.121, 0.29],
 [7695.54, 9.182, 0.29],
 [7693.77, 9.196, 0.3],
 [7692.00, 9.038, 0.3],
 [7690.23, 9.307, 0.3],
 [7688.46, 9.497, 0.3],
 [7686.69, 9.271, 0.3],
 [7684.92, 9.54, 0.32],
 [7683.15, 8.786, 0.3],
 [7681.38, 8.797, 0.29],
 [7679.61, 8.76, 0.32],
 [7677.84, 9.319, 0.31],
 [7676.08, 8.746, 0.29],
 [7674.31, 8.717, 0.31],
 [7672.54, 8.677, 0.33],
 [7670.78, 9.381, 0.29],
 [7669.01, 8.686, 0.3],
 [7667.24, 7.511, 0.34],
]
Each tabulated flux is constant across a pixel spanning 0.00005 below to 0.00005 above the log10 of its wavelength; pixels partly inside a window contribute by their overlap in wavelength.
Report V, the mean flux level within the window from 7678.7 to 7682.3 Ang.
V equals 8.77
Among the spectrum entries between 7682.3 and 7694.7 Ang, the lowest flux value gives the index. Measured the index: 8.786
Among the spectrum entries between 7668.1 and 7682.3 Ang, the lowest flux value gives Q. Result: 8.677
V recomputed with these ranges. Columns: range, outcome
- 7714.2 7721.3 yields 9.43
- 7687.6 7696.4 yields 9.25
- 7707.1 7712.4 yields 9.06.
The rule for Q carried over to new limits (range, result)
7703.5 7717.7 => 8.654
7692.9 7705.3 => 6.143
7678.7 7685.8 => 8.76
